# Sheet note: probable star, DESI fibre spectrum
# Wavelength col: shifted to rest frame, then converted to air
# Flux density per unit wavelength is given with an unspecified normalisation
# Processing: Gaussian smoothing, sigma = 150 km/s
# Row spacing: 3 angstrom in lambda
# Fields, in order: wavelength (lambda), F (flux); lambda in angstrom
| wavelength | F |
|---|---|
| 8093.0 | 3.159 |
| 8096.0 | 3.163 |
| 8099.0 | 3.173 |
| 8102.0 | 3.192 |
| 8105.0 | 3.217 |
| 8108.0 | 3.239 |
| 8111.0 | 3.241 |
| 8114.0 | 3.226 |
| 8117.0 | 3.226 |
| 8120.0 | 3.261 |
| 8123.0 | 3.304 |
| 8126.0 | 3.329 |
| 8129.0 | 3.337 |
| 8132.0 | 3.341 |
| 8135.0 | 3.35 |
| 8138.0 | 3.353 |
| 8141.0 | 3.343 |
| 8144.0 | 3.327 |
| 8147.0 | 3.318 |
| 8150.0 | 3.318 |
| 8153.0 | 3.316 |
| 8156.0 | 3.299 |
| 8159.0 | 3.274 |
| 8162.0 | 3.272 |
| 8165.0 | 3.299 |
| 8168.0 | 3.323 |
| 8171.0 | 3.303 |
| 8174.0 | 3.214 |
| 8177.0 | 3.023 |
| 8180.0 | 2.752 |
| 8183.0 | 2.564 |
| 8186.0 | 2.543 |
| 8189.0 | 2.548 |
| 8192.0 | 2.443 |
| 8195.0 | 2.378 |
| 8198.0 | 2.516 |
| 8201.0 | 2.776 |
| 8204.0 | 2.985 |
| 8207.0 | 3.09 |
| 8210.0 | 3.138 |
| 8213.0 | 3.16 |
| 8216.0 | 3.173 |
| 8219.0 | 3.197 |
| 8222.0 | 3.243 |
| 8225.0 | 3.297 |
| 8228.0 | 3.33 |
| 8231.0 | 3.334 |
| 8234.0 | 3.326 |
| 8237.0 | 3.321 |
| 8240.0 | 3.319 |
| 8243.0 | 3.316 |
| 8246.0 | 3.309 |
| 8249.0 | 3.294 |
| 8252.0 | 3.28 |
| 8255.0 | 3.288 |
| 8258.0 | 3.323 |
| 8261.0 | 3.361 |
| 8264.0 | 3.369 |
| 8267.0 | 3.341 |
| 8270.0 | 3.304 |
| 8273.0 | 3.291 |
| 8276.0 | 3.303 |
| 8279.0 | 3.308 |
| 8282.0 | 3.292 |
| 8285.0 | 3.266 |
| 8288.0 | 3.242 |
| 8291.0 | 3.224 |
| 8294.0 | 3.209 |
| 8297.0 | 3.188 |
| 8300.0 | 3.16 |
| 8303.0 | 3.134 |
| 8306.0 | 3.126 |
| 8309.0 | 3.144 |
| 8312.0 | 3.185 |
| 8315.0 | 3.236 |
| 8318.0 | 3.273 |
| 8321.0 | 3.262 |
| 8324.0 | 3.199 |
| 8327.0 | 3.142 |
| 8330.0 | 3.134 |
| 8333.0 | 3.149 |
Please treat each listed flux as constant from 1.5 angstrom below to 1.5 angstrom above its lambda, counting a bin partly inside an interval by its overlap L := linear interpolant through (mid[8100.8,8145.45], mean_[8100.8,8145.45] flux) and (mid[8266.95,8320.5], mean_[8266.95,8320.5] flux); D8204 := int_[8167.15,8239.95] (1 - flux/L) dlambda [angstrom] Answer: 5.76 angstrom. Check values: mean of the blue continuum 3.29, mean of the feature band 3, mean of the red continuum 3.23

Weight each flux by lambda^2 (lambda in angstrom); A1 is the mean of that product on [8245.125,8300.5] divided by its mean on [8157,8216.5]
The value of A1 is 1.14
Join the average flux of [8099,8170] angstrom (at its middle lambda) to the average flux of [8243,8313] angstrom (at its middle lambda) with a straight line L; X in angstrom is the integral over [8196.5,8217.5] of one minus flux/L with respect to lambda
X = 1.9 angstrom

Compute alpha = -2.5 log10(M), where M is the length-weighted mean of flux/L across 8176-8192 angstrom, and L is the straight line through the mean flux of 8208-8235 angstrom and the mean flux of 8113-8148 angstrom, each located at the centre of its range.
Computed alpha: 0.227 mag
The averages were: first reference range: 3.31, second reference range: 3.24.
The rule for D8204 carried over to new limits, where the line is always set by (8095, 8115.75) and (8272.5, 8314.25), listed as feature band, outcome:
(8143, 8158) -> -0.5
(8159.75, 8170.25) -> -0.3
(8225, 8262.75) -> -1.2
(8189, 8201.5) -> 2.7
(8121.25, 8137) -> -0.6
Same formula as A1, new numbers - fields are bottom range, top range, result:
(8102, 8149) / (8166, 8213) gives 0.88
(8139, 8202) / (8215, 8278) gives 1.12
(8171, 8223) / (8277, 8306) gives 1.15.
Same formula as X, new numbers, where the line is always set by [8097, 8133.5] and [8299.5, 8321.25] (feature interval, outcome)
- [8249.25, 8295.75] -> -1.3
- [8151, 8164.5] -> -0.2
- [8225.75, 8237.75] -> -0.4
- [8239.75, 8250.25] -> -0.3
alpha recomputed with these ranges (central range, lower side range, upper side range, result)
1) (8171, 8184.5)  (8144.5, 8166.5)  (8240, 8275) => 0.13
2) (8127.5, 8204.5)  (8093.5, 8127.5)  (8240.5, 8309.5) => 0.06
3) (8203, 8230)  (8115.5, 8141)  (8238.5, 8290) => 0.04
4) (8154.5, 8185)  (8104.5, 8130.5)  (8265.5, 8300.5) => 0.05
